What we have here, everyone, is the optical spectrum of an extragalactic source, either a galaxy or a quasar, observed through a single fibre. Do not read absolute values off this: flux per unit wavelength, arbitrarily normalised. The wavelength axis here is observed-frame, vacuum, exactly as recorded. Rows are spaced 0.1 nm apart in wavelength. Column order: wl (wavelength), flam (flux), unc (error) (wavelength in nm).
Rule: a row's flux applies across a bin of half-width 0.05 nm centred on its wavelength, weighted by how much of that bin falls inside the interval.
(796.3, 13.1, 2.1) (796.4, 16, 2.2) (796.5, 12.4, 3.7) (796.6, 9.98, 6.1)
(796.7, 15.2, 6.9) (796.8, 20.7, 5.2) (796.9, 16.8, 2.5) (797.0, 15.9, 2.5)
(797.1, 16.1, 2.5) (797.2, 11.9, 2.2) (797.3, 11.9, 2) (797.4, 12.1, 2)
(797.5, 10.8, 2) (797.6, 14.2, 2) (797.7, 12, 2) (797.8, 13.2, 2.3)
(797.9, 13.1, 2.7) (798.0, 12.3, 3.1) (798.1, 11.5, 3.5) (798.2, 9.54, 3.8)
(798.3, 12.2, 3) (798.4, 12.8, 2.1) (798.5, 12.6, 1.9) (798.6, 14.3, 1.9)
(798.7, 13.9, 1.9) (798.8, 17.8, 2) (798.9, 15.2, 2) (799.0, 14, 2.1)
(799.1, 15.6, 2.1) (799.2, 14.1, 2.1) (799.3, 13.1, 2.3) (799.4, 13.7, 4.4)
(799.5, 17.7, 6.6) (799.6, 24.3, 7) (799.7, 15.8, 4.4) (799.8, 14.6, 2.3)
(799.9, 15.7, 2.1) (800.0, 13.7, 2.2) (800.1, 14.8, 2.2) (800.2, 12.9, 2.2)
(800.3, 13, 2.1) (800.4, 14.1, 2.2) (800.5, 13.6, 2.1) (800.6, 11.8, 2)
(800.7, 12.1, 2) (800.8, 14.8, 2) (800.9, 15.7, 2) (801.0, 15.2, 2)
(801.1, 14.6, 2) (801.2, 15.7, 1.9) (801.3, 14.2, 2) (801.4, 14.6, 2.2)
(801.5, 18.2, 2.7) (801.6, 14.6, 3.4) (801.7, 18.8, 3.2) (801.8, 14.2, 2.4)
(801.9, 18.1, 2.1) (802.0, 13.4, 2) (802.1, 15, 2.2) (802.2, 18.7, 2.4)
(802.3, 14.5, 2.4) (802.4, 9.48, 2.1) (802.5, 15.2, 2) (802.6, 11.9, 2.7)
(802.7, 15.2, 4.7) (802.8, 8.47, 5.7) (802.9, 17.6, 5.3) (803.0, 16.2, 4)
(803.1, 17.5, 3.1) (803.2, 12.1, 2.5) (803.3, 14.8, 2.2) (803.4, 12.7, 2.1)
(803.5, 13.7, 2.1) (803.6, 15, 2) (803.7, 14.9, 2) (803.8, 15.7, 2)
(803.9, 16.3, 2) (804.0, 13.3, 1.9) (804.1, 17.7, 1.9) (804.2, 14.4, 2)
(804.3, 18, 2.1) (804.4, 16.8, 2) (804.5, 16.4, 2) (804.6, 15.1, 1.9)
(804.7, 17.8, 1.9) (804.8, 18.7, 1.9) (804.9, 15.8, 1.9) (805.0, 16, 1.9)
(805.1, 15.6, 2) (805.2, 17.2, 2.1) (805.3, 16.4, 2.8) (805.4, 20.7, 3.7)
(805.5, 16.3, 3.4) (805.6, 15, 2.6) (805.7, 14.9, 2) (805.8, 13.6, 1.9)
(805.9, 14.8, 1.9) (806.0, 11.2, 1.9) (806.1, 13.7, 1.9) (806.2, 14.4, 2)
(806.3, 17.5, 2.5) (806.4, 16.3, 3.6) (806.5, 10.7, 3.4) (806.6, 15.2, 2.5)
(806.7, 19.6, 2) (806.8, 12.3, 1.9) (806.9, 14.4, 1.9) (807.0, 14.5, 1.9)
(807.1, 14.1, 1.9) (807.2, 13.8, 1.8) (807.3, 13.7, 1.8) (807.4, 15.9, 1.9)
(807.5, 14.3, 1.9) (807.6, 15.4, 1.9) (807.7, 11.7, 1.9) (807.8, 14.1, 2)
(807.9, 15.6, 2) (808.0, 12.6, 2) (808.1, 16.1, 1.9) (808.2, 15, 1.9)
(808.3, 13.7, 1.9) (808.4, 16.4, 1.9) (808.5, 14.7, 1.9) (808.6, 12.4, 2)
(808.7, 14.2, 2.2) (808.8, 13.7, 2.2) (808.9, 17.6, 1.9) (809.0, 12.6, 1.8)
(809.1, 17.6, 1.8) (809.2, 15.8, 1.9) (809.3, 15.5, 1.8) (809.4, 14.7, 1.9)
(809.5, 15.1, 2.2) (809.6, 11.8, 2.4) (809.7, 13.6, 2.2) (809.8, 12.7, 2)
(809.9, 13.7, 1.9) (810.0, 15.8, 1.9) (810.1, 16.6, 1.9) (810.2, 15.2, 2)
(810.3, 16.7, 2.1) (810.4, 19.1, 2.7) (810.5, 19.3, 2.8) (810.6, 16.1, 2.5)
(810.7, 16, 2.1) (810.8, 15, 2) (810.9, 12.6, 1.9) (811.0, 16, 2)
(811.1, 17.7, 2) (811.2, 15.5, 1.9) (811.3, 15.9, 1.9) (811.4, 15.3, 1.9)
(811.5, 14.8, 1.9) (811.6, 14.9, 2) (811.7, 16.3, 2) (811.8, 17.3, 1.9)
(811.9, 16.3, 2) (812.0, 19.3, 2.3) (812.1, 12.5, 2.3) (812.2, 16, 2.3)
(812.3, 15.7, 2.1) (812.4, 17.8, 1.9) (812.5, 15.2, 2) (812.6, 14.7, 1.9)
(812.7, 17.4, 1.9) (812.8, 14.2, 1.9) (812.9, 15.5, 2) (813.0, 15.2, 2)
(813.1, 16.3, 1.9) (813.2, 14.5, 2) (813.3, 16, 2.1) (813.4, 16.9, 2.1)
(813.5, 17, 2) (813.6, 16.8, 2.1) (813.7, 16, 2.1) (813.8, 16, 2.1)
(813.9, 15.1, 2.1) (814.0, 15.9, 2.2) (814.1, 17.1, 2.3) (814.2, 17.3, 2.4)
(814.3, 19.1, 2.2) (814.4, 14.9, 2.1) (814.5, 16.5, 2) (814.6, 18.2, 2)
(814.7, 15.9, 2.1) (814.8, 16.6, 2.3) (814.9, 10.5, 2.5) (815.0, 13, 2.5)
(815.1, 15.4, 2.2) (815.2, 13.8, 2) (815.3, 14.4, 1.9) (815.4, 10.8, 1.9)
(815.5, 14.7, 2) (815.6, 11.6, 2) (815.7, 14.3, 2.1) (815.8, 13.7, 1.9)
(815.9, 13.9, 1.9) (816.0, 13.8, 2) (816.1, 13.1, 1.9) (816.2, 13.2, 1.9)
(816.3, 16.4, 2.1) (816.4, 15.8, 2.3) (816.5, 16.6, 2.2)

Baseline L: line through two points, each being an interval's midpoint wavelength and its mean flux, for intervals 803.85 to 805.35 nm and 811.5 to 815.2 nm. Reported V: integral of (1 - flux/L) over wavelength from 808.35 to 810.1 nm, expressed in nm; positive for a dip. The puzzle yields 0.16 nm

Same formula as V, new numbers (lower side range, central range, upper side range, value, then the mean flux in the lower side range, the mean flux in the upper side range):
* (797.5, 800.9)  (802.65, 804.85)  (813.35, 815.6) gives -0.14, 14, 15.5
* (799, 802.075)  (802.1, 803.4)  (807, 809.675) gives 0.06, 15.1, 14.5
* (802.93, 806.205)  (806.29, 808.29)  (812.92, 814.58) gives 0.15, 15.6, 16.3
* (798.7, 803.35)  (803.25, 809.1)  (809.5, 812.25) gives 0.06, 14.9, 15.6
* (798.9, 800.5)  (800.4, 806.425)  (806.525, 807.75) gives -0.16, 15.1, 14.5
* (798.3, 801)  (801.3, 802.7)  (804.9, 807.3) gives -0.03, 14.6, 15.1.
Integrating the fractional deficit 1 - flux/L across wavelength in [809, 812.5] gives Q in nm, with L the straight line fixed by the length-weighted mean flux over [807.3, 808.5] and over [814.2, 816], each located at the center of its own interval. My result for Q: -0.256 nm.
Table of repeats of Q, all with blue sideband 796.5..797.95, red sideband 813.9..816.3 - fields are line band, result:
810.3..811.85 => -0.17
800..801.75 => -0.08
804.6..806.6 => -0.19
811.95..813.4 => -0.12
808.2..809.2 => -0.03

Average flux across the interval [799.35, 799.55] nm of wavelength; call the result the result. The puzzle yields 15.7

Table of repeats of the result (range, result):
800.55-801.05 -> 13.9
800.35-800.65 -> 13.2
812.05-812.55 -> 15.4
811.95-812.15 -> 15.9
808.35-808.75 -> 14.4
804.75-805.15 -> 16.5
